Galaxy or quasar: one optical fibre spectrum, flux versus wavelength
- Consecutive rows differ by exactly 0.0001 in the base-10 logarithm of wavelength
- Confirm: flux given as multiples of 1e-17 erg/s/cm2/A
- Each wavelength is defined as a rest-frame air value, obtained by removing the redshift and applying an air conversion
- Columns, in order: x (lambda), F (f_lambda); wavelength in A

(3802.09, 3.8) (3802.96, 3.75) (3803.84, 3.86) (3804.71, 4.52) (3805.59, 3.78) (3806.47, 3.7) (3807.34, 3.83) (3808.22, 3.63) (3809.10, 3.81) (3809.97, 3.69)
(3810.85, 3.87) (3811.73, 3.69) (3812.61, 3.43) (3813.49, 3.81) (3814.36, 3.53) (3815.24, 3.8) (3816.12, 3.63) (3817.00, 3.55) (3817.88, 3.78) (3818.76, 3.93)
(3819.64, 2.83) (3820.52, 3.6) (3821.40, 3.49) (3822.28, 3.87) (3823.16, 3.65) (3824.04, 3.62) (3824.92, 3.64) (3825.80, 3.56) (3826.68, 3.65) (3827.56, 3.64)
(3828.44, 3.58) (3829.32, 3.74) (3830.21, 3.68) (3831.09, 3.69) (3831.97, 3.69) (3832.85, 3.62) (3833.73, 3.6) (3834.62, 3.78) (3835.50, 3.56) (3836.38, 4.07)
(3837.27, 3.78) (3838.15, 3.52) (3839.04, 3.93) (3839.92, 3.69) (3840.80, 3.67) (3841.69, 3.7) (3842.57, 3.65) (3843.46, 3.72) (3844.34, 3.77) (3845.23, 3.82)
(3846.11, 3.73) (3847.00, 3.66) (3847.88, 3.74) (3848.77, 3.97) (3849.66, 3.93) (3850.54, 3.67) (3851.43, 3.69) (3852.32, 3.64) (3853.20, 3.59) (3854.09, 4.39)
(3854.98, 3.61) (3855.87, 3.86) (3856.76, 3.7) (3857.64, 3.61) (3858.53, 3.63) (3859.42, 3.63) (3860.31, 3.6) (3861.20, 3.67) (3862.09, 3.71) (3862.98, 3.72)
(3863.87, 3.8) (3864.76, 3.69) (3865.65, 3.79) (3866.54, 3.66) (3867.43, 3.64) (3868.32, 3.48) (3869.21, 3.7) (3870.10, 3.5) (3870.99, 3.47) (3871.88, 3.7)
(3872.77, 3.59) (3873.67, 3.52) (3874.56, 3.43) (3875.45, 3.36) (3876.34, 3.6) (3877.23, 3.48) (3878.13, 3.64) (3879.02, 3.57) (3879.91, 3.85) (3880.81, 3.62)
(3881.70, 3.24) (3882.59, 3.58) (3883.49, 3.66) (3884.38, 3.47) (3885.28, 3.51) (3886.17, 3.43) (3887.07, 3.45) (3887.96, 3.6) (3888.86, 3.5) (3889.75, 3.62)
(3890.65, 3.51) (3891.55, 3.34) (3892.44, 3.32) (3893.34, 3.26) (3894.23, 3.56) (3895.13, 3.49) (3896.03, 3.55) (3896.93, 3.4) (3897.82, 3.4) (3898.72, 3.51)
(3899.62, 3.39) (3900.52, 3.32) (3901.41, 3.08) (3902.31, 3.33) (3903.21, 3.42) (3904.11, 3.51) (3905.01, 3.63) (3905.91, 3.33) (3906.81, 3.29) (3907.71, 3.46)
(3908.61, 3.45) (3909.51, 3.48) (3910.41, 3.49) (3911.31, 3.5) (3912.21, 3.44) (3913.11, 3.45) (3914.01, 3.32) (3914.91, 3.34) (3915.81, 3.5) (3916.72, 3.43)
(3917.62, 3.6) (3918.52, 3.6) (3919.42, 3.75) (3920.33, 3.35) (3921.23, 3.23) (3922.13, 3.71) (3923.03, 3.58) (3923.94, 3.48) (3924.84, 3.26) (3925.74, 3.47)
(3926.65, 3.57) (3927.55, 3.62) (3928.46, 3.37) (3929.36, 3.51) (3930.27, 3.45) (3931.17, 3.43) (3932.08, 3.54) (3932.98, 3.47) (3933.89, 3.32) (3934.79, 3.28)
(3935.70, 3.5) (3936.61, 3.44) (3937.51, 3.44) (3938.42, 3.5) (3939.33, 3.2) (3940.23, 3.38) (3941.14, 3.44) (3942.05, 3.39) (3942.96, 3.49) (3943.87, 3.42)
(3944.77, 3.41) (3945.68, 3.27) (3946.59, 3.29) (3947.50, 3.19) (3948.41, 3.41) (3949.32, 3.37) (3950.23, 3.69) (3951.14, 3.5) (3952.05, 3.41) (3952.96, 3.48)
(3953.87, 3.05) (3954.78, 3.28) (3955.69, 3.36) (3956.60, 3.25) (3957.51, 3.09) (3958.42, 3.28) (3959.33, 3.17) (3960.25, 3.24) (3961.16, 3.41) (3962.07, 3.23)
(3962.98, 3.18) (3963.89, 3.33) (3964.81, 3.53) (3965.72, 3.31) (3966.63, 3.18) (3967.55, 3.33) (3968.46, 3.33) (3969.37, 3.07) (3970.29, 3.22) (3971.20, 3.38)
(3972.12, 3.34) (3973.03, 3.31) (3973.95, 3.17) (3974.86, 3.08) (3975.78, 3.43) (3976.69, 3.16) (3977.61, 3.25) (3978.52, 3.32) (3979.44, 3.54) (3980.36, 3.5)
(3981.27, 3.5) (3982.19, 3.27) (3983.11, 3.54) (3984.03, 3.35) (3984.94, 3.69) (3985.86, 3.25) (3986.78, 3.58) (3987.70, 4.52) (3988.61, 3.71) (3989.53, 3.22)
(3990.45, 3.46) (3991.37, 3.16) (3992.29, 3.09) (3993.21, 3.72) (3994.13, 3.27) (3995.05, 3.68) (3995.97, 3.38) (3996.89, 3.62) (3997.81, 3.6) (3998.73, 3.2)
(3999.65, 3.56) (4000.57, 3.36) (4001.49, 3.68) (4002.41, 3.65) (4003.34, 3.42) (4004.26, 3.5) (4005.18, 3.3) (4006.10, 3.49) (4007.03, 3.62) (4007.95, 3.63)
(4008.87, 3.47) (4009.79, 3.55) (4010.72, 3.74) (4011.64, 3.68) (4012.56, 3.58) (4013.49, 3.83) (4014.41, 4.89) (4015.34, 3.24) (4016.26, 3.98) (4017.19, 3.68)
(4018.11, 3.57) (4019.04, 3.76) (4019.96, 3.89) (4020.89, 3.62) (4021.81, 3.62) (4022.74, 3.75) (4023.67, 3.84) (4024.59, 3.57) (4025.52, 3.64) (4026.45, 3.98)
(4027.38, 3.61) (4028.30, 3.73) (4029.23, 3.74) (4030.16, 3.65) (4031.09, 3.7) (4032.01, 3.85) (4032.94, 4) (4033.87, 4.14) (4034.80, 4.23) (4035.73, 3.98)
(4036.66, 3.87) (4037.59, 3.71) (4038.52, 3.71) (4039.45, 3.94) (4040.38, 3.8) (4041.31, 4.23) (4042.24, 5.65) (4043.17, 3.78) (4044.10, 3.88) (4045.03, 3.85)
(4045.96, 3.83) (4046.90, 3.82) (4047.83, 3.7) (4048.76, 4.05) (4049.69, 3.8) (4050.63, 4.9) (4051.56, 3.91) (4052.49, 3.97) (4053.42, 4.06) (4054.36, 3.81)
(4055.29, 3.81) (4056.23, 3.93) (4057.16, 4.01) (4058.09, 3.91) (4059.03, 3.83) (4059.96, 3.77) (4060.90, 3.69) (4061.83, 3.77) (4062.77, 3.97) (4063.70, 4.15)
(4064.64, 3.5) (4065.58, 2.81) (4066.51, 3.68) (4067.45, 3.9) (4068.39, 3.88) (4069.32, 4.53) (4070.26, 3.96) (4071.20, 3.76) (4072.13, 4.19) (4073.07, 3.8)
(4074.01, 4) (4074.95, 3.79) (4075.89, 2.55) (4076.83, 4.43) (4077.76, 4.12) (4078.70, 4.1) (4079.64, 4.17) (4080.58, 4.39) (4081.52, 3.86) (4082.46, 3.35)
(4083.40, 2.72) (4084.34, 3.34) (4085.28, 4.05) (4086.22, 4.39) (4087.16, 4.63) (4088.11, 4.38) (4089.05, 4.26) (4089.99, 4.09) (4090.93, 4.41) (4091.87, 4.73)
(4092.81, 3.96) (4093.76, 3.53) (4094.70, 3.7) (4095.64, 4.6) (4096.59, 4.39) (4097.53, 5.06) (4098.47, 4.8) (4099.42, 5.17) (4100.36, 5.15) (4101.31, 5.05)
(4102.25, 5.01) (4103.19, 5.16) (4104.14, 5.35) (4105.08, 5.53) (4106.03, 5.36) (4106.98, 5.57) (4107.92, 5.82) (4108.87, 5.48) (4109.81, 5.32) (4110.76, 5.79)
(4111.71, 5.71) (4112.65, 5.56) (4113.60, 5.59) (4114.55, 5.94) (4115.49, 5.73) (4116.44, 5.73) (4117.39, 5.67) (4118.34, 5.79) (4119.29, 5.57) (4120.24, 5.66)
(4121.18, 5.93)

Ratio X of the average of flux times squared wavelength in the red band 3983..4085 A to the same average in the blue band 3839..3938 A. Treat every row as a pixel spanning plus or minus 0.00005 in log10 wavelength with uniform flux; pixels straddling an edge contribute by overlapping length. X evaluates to 1.14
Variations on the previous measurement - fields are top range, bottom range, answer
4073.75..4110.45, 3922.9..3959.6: 1.42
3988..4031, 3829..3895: 1.07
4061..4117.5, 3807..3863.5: 1.38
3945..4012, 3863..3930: 1.01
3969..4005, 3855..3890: 1.01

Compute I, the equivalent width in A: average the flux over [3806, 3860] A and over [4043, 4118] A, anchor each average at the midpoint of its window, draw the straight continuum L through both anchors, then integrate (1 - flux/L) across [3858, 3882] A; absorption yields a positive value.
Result 1.20 A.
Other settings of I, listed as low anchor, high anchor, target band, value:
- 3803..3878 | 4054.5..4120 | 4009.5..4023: 1.5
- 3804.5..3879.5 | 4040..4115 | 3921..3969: 7.0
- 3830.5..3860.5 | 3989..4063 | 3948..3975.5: 3.3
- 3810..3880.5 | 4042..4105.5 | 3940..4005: 8.8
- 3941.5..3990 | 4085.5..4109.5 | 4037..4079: 4.2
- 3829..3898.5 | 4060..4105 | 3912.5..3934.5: 1.8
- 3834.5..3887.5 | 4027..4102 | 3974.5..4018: 4.1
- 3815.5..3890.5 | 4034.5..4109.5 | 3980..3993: 1.6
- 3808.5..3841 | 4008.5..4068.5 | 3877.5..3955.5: 6.3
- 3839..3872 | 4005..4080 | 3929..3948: 1.9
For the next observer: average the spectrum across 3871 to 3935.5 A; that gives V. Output 3.47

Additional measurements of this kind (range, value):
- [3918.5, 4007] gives 3.41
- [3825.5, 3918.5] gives 3.59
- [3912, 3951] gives 3.44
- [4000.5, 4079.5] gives 3.83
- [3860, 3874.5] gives 3.63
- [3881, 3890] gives 3.51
